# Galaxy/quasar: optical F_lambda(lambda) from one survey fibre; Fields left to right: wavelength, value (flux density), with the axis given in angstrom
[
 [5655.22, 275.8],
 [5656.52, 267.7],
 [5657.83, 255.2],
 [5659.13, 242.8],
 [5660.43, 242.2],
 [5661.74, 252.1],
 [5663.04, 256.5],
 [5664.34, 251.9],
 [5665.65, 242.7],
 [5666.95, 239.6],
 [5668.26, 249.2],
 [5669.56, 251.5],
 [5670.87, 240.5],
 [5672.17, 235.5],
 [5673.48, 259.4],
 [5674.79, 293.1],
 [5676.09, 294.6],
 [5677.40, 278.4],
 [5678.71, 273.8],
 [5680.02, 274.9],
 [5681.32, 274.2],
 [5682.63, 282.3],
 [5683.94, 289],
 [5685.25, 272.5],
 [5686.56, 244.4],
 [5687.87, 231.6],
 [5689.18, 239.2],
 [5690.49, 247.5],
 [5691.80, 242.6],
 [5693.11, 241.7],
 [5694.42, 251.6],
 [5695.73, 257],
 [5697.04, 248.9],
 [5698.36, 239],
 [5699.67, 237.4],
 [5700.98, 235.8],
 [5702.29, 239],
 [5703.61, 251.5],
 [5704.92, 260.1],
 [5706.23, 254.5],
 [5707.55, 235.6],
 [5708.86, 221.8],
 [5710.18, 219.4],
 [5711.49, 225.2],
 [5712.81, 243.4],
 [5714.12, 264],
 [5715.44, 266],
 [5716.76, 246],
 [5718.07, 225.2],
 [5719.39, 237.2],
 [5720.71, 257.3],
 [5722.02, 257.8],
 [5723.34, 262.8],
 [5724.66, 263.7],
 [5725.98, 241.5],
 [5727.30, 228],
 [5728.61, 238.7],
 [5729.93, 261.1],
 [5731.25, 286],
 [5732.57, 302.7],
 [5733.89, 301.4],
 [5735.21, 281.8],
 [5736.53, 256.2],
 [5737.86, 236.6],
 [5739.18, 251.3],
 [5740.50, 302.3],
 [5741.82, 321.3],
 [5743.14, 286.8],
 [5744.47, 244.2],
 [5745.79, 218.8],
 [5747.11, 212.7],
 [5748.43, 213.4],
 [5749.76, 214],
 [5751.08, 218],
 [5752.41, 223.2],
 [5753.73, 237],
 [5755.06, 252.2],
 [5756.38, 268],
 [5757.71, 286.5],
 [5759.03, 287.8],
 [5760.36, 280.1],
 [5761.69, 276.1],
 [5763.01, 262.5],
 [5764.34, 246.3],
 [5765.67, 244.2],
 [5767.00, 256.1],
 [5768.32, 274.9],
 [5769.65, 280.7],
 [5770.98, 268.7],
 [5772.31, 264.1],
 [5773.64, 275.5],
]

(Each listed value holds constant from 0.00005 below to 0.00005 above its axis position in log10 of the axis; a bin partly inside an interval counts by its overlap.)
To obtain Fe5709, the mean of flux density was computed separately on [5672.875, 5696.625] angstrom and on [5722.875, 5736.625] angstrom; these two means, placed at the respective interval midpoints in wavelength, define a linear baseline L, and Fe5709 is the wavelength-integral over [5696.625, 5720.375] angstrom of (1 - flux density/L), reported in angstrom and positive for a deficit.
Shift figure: 2.1 angstrom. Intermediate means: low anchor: 264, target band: 242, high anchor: 266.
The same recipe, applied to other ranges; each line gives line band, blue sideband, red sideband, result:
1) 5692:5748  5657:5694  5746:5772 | 0.5 angstrom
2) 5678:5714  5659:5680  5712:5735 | 1.1 angstrom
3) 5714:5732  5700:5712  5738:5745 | 0.4 angstrom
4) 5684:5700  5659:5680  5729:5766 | 0.6 angstrom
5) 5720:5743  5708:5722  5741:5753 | -2.6 angstrom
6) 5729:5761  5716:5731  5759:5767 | -0.4 angstrom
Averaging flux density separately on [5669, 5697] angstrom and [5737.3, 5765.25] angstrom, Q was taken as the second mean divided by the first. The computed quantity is 0.98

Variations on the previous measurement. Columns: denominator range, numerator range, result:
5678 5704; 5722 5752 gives 1.01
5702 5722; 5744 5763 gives 1.01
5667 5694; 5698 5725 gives 0.94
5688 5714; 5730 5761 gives 1.07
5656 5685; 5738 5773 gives 0.98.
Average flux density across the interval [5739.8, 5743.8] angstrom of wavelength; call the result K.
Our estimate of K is 303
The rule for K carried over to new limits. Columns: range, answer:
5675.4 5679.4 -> 282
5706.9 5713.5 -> 229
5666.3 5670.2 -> 247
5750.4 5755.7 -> 232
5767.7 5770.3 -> 278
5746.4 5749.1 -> 213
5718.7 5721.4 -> 247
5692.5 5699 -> 248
